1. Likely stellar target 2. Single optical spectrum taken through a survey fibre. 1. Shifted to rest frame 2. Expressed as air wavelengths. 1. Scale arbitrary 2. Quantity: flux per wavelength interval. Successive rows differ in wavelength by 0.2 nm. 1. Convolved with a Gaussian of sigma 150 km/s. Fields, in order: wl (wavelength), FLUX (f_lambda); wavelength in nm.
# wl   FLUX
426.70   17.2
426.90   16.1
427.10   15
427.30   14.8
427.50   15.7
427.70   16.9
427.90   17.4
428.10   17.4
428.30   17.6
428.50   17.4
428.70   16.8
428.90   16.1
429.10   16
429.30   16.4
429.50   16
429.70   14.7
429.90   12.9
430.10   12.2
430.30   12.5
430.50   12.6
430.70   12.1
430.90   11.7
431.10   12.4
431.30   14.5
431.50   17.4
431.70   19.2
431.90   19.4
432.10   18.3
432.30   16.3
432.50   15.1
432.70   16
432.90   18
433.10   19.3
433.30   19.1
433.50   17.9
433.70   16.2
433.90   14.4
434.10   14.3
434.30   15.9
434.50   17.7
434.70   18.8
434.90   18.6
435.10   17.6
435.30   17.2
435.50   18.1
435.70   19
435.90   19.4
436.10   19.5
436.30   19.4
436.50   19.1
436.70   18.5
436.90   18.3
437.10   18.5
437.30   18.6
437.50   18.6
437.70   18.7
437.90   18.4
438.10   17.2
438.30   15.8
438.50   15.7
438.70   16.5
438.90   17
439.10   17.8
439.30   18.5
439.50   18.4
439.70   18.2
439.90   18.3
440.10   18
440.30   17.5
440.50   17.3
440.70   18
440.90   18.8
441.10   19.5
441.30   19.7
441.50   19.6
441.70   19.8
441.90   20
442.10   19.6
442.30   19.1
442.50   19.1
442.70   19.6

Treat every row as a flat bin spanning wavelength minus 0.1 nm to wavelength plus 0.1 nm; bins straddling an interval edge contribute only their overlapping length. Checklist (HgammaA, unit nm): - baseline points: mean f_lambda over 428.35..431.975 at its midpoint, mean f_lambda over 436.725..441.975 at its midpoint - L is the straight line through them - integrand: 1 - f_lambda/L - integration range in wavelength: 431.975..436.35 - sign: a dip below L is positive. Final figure -0.30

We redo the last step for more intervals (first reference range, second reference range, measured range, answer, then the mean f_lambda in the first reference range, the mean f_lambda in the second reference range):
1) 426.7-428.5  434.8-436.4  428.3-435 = 0.61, 16.5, 18.6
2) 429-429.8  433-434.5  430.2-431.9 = 0.19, 15.8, 16.8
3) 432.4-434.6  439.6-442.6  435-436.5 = -0.11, 16.7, 18.8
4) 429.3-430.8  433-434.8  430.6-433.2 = -0.15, 13.5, 17.1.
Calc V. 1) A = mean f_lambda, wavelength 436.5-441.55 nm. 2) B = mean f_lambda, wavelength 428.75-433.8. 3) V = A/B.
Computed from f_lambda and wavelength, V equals 1.2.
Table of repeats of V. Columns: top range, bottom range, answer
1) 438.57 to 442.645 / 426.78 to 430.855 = 1.21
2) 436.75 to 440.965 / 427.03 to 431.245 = 1.19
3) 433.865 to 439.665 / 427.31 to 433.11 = 1.13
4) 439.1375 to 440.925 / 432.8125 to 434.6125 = 1.06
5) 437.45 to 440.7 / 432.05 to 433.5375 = 1.01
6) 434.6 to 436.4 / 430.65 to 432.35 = 1.18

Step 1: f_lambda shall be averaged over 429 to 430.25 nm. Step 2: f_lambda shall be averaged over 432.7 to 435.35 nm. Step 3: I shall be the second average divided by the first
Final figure 1.18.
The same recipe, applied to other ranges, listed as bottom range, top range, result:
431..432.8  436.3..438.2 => 1.12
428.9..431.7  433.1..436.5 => 1.25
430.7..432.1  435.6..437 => 1.21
